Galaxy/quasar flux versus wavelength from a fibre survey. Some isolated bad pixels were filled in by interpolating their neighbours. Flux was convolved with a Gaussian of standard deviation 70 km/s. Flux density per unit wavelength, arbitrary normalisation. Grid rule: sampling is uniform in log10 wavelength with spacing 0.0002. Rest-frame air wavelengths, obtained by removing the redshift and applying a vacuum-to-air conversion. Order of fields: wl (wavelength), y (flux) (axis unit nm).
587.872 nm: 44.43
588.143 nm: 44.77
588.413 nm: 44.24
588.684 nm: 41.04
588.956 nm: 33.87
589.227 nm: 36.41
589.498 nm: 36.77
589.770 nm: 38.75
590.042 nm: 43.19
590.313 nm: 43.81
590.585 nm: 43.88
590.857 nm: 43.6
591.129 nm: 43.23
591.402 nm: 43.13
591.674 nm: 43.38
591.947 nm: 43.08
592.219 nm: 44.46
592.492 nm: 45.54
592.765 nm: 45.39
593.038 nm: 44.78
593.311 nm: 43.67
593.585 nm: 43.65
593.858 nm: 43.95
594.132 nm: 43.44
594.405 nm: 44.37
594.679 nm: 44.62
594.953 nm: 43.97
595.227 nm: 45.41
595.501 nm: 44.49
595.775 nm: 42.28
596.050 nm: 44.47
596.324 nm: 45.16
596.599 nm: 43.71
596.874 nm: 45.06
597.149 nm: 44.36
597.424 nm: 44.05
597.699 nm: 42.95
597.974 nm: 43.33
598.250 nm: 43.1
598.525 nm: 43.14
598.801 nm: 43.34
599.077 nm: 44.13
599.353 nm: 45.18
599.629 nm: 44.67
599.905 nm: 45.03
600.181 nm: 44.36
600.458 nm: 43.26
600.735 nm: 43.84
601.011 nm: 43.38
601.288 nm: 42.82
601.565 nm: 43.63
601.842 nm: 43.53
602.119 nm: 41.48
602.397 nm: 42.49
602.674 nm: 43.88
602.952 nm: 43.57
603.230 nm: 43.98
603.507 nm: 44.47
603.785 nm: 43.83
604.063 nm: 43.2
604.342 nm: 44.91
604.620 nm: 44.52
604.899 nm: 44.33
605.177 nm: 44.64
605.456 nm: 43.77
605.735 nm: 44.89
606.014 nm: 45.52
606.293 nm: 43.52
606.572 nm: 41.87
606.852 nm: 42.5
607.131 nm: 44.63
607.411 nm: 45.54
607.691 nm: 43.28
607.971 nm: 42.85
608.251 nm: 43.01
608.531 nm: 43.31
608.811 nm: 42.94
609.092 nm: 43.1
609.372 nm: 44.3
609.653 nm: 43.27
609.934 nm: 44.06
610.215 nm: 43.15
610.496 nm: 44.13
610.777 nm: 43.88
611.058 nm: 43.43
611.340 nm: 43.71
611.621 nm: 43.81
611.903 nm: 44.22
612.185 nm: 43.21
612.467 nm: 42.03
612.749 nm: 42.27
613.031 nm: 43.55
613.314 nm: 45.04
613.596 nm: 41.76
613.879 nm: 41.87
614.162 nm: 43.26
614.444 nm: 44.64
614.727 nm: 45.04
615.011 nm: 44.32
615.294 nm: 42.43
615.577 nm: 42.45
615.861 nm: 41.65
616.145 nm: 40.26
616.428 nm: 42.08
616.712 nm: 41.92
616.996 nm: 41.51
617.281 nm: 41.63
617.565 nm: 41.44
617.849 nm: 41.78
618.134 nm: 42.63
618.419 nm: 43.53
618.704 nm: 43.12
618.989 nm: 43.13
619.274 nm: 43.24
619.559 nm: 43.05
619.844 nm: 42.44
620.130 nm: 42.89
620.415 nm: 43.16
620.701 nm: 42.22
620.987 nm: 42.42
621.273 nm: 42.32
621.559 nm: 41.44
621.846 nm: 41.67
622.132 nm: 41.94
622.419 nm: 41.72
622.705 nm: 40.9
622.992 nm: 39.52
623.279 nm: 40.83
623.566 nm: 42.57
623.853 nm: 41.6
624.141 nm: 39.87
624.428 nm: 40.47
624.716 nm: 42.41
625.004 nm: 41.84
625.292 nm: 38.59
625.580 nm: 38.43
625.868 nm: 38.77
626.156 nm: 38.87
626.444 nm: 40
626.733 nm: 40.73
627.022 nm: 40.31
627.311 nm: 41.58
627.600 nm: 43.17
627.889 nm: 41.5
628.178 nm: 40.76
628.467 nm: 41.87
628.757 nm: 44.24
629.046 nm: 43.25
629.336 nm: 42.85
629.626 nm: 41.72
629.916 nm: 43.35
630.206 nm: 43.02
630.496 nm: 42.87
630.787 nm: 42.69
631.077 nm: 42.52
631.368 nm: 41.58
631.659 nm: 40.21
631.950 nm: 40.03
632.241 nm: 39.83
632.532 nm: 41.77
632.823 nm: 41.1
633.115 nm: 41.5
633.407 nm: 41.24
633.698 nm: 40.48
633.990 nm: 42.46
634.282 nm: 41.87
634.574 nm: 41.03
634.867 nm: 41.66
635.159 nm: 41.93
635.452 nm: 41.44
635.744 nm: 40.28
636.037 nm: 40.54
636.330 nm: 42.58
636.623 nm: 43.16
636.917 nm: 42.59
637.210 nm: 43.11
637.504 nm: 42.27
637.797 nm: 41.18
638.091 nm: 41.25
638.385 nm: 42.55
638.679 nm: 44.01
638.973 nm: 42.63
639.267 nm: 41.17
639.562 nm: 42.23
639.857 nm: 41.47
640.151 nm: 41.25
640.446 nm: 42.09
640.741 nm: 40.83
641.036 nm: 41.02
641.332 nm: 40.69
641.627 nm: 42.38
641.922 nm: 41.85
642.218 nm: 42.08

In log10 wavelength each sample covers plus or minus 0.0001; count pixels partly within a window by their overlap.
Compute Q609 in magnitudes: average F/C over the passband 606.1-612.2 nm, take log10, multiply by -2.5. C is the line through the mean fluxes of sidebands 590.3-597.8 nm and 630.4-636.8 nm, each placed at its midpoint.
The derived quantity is -0.01 mag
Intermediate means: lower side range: 44.1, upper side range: 41.5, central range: 43.6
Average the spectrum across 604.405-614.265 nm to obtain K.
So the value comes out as 43.6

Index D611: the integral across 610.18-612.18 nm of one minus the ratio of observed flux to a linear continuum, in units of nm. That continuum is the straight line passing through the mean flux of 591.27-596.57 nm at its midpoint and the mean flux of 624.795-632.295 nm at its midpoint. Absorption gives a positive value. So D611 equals -0.05 nm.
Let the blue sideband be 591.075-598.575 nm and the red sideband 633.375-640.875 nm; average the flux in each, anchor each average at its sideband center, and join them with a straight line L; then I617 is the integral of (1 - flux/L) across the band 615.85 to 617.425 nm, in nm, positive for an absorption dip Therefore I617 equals 0.051 nm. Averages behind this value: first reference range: 44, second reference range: 41.8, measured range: 41.5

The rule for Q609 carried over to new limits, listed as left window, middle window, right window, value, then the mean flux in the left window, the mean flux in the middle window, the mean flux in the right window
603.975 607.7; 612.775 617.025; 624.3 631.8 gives 0.01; 44.1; 42.8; 41.4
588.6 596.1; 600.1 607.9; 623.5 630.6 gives -0.04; 42.8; 43.8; 41.4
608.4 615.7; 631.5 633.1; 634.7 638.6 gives 0.04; 43.4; 40.7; 41.9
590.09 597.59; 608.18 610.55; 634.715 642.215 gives 0.00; 44.1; 43.5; 41.8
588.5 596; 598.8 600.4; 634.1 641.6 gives -0.05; 42.8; 44.5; 41.8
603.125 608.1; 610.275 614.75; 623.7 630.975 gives -0.01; 44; 43.5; 41.4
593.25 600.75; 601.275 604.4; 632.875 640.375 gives 0.01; 44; 43.5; 41.8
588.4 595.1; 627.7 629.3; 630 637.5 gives -0.02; 42.6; 42.4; 41.7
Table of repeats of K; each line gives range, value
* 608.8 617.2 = 43.1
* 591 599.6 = 44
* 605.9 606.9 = 43.4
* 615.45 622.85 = 42.2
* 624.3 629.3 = 41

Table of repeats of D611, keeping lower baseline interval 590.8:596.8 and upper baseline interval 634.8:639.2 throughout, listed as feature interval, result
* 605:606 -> -0.02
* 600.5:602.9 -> 0.03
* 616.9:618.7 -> 0.03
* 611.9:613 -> 0.01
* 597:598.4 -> 0.01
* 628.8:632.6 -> 0.03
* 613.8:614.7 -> -0.01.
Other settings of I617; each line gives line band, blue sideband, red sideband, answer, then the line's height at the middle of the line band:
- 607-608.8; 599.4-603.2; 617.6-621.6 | -0.02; 43.3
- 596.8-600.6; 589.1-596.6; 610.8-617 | -0.07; 43.2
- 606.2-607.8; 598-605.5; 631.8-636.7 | -0.01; 43.4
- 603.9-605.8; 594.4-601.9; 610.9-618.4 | -0.03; 43.5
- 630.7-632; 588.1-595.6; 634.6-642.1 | 0.02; 42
